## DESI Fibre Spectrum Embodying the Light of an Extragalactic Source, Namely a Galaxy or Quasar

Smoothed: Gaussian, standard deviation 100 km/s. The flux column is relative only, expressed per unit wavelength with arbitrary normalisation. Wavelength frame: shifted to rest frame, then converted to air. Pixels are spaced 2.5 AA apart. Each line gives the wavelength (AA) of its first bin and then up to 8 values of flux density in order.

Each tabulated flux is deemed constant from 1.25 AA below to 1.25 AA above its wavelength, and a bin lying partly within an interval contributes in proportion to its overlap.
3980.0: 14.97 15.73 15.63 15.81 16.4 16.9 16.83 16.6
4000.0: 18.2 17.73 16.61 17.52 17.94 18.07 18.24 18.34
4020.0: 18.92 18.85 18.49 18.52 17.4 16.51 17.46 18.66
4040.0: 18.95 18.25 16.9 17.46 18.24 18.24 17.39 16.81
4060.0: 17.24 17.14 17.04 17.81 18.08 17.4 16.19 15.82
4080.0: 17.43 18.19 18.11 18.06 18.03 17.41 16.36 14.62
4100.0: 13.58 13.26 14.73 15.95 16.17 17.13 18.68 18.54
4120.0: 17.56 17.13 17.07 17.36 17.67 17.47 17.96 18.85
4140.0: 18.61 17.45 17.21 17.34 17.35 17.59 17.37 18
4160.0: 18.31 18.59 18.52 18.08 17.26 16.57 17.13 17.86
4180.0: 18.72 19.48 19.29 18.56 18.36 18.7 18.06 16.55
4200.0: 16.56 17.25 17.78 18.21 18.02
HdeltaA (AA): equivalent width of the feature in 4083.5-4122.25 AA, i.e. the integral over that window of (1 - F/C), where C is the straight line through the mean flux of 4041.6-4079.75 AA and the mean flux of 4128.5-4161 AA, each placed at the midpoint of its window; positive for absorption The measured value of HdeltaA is 2.2 AA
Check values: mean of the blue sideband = 17.3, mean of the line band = 16.6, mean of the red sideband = 17.8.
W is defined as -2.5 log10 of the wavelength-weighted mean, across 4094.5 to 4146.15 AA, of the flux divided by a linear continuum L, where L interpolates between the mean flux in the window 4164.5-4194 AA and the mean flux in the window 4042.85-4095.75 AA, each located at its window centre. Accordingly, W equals 0.06 mag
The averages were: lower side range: 17.4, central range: 16.8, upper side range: 18.2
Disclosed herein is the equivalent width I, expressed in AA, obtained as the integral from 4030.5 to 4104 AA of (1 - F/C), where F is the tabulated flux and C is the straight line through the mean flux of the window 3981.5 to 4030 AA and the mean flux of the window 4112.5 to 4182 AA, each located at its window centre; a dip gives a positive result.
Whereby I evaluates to 2.0 AA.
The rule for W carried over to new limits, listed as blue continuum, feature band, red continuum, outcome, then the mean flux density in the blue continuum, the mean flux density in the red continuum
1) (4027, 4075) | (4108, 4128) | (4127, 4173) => 0.020 mag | 17.6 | 17.8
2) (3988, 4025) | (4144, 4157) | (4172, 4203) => 0.031 mag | 17.6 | 18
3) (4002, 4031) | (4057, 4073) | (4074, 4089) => 0.008 mag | 18.1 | 17.3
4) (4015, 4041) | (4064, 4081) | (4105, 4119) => 0.031 mag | 18.2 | 17.1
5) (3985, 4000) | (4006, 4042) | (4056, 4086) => -0.079 mag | 16.6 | 17.3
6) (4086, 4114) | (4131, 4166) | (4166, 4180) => -0.056 mag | 16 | 17.5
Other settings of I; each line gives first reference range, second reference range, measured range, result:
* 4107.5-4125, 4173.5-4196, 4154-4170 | 0.0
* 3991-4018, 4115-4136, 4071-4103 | 1.9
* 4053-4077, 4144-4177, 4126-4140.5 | -0.3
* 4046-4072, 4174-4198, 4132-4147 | 0.1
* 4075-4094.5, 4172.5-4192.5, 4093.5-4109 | 2.5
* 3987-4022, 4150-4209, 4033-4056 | -0.4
